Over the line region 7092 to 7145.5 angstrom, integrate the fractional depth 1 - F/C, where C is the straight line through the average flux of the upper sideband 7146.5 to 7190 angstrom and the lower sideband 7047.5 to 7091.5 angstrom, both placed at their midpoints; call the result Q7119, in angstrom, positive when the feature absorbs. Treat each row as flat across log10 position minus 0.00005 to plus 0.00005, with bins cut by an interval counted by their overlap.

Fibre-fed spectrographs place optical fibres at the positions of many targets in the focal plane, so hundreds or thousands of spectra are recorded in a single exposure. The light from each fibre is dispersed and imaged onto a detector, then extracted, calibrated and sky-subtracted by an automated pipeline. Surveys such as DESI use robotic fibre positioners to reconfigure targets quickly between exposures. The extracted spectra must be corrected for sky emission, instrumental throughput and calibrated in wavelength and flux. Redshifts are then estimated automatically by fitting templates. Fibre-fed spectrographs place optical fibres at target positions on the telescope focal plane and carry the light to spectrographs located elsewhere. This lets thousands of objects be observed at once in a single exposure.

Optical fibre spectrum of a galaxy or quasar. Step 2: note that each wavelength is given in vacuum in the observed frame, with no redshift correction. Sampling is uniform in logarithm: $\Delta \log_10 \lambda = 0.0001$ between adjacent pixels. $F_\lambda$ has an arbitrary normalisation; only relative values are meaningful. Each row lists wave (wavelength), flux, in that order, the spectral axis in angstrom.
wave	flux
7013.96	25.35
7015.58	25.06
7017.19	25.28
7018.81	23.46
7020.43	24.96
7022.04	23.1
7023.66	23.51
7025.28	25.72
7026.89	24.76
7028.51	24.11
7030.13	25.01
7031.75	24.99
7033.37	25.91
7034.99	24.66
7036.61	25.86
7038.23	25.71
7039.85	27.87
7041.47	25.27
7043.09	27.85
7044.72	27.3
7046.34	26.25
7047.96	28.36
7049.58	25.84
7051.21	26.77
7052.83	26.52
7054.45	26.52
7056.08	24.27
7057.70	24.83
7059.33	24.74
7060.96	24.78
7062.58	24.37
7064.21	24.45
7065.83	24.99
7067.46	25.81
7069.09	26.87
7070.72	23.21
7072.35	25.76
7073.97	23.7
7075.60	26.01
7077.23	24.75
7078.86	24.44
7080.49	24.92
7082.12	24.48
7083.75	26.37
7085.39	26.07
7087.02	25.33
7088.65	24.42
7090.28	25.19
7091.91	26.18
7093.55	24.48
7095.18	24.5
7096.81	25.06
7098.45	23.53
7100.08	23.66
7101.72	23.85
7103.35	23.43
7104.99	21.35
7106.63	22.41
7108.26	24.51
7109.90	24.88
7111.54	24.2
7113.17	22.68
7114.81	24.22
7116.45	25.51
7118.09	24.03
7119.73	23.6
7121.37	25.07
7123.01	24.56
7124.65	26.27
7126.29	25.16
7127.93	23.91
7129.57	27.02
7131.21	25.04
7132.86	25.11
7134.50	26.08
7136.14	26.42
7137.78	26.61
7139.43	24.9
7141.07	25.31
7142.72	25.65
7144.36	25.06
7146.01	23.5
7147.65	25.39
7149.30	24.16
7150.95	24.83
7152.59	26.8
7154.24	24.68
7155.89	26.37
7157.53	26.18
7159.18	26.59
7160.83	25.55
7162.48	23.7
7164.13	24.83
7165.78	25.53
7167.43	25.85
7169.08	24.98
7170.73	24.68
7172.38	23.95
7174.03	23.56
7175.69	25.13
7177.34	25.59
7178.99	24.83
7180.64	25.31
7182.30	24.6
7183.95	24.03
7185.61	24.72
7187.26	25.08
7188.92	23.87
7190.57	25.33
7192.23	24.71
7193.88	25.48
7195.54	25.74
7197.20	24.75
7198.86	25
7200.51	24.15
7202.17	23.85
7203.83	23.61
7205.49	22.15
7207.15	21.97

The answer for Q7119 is 1.1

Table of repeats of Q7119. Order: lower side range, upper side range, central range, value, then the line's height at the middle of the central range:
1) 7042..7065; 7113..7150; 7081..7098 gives 0.2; 25.5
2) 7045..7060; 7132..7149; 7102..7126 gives 1.4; 25.6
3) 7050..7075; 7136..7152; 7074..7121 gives 1.4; 25.2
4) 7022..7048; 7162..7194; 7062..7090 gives 0.4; 25.4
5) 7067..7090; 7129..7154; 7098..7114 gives 1.2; 25.3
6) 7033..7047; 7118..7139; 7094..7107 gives 1.1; 25.6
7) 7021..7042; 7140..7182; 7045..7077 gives -0.5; 25.1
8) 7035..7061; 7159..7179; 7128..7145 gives -0.3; 25.3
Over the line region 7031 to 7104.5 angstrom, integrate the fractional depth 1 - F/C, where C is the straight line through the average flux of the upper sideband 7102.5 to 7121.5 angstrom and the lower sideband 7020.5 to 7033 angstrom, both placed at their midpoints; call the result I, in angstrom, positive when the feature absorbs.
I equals -3.5 angstrom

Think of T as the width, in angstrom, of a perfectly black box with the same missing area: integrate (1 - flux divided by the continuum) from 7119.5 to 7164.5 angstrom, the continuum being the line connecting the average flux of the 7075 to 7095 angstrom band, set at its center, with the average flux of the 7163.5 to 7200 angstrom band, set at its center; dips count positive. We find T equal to -0.6 angstrom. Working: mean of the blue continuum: 25.2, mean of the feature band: 25.3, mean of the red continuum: 24.9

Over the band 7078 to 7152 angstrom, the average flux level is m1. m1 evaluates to 24.7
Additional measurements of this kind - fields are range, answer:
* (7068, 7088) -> 25.2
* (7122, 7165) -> 25.4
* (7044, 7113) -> 25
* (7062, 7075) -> 24.9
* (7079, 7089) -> 25.2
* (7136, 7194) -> 25.1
